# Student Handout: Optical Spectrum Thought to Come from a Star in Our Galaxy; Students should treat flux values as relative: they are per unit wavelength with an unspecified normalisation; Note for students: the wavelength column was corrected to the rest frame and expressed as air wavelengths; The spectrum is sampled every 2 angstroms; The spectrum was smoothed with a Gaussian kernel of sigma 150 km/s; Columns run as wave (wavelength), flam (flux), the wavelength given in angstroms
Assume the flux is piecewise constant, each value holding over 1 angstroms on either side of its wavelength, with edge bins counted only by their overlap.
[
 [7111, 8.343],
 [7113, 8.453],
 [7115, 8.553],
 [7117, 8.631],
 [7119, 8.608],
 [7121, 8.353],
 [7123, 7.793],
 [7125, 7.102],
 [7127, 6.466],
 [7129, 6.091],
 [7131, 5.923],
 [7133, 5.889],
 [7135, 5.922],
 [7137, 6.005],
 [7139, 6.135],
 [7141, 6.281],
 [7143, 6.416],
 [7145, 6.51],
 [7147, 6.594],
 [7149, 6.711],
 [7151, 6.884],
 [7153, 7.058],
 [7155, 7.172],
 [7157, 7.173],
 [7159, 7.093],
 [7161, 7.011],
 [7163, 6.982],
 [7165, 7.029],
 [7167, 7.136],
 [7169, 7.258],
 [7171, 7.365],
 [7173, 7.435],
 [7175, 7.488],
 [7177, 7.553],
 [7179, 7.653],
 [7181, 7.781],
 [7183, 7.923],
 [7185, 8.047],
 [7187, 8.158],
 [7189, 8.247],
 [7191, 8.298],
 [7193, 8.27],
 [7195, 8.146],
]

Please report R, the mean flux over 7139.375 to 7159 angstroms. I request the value 6.75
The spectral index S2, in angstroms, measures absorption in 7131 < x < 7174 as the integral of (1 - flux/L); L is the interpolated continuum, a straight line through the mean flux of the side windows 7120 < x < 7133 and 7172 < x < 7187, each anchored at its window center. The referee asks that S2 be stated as 3.3 angstroms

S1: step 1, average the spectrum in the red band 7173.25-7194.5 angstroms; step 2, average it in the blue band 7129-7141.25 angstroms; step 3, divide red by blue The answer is 1.3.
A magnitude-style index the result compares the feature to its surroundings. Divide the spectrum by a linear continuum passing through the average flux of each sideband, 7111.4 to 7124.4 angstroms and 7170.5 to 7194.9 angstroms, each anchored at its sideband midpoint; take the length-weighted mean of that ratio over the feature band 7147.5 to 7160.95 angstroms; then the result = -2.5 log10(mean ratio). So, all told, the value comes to 0.16 mag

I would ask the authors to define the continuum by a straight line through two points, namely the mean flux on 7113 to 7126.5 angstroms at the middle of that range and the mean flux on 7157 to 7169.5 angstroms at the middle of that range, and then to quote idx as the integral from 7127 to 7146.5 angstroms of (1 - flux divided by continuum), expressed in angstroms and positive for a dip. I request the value 3.9 angstroms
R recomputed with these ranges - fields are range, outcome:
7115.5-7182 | 7.03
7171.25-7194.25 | 7.88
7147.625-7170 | 7.04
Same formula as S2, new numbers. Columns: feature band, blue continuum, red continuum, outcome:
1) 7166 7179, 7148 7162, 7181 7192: 0.4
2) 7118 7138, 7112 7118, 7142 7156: 2.7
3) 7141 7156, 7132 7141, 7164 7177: -0.6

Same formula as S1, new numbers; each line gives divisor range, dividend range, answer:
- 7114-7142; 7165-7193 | 1.10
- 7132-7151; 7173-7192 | 1.25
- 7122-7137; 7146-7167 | 1.09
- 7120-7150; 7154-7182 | 1.11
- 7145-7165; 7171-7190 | 1.12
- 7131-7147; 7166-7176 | 1.19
